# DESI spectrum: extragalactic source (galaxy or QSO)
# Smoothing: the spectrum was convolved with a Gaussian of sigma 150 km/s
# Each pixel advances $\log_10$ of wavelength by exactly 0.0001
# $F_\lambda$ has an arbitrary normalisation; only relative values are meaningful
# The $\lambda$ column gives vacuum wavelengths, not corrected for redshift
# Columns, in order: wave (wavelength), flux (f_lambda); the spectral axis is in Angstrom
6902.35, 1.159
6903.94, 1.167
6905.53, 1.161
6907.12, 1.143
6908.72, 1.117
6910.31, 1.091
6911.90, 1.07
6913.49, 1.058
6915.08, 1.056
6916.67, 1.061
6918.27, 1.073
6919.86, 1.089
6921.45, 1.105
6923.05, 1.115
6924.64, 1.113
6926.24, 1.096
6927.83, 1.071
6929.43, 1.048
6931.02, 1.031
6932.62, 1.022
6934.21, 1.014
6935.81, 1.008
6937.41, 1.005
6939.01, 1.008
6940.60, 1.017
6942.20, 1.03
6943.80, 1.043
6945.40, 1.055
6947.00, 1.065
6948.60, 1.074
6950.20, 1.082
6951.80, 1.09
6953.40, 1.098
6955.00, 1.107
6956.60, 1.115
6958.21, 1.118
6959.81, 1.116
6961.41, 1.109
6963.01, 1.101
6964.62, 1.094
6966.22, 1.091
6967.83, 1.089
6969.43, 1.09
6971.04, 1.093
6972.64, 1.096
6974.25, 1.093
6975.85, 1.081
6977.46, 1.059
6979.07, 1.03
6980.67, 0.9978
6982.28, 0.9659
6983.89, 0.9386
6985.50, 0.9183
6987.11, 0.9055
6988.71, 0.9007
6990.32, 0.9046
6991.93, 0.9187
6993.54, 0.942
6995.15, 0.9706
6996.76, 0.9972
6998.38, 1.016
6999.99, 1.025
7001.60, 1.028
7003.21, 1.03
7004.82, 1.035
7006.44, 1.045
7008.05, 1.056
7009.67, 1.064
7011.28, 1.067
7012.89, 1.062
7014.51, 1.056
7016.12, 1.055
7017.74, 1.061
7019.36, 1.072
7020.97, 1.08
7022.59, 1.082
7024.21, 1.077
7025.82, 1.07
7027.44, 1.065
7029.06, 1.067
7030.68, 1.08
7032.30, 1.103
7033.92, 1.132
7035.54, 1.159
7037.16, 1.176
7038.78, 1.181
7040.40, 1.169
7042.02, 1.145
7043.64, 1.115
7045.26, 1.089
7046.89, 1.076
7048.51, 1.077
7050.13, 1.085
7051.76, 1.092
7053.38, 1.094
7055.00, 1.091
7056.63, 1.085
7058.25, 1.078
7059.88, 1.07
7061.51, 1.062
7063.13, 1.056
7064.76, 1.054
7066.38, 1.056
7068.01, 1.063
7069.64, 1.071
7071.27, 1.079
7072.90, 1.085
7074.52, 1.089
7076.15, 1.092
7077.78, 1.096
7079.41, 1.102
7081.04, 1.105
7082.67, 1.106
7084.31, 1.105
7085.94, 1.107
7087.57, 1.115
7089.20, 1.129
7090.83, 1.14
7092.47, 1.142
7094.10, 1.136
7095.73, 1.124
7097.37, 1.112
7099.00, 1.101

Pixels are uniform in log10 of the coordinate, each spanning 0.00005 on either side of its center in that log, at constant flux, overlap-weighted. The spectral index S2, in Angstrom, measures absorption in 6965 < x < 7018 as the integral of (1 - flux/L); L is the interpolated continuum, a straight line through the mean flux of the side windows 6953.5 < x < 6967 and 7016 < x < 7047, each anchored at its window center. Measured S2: 4.0 Angstrom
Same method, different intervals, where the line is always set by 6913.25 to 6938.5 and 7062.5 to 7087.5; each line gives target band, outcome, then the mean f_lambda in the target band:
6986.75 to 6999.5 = 1.5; 0.948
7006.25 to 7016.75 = 0.2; 1.06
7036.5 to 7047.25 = -0.6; 1.14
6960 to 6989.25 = 0.8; 1.04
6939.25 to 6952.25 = 0.1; 1.05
